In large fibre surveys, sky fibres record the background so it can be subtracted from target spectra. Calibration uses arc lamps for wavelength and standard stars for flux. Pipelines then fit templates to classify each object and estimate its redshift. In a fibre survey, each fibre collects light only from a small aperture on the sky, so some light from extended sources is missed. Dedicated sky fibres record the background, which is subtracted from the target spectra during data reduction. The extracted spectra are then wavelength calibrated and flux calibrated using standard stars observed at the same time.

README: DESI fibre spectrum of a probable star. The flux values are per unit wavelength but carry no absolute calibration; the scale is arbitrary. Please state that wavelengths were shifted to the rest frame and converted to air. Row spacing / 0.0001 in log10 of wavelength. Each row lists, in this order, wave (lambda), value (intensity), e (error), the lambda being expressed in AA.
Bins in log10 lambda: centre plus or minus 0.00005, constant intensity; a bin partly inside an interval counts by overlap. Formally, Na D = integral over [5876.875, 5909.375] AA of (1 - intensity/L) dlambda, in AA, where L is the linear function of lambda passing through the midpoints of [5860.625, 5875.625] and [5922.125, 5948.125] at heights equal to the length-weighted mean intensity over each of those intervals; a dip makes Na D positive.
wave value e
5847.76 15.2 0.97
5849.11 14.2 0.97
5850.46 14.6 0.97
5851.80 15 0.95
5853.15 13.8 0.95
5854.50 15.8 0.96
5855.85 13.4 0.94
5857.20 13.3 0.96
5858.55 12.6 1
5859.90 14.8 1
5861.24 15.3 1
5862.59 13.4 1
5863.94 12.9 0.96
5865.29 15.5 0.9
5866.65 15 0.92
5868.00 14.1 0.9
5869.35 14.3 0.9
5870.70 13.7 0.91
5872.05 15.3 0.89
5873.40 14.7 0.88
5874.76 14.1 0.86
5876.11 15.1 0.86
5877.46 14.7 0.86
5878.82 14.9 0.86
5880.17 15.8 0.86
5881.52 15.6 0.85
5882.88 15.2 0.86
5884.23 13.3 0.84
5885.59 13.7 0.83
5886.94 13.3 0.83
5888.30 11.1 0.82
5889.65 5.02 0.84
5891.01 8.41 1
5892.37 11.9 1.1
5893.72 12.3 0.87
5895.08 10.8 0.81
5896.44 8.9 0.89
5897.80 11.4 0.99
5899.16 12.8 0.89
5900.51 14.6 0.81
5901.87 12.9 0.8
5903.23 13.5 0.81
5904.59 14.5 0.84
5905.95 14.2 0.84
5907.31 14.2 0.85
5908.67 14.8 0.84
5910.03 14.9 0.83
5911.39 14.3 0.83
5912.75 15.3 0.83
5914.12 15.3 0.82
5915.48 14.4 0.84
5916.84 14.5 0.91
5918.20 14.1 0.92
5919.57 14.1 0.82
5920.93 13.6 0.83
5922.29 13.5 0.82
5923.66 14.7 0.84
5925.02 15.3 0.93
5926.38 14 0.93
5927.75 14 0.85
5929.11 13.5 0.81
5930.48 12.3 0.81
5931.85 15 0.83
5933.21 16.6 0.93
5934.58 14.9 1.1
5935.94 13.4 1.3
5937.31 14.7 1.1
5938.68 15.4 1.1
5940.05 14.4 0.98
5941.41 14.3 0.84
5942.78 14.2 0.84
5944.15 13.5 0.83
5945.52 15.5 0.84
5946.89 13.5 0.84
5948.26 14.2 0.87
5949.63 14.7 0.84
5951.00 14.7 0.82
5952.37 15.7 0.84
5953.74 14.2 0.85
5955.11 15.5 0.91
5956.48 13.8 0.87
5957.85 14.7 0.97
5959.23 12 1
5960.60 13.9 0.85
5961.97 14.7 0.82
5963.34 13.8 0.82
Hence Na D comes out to 3.5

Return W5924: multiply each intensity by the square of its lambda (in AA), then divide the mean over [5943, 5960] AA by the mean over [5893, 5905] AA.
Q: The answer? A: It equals 1.18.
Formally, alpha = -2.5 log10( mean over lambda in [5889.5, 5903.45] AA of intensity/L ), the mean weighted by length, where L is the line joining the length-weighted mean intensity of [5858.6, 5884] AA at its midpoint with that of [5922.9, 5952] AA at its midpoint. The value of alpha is 0.27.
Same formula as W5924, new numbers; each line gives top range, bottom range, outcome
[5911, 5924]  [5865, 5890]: 1.04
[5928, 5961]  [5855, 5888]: 1.03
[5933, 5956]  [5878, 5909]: 1.17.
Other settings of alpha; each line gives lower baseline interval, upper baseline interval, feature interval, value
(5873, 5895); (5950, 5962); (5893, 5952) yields -0.02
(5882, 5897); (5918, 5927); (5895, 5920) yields -0.07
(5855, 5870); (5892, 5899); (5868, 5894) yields -0.07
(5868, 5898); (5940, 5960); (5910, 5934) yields -0.05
